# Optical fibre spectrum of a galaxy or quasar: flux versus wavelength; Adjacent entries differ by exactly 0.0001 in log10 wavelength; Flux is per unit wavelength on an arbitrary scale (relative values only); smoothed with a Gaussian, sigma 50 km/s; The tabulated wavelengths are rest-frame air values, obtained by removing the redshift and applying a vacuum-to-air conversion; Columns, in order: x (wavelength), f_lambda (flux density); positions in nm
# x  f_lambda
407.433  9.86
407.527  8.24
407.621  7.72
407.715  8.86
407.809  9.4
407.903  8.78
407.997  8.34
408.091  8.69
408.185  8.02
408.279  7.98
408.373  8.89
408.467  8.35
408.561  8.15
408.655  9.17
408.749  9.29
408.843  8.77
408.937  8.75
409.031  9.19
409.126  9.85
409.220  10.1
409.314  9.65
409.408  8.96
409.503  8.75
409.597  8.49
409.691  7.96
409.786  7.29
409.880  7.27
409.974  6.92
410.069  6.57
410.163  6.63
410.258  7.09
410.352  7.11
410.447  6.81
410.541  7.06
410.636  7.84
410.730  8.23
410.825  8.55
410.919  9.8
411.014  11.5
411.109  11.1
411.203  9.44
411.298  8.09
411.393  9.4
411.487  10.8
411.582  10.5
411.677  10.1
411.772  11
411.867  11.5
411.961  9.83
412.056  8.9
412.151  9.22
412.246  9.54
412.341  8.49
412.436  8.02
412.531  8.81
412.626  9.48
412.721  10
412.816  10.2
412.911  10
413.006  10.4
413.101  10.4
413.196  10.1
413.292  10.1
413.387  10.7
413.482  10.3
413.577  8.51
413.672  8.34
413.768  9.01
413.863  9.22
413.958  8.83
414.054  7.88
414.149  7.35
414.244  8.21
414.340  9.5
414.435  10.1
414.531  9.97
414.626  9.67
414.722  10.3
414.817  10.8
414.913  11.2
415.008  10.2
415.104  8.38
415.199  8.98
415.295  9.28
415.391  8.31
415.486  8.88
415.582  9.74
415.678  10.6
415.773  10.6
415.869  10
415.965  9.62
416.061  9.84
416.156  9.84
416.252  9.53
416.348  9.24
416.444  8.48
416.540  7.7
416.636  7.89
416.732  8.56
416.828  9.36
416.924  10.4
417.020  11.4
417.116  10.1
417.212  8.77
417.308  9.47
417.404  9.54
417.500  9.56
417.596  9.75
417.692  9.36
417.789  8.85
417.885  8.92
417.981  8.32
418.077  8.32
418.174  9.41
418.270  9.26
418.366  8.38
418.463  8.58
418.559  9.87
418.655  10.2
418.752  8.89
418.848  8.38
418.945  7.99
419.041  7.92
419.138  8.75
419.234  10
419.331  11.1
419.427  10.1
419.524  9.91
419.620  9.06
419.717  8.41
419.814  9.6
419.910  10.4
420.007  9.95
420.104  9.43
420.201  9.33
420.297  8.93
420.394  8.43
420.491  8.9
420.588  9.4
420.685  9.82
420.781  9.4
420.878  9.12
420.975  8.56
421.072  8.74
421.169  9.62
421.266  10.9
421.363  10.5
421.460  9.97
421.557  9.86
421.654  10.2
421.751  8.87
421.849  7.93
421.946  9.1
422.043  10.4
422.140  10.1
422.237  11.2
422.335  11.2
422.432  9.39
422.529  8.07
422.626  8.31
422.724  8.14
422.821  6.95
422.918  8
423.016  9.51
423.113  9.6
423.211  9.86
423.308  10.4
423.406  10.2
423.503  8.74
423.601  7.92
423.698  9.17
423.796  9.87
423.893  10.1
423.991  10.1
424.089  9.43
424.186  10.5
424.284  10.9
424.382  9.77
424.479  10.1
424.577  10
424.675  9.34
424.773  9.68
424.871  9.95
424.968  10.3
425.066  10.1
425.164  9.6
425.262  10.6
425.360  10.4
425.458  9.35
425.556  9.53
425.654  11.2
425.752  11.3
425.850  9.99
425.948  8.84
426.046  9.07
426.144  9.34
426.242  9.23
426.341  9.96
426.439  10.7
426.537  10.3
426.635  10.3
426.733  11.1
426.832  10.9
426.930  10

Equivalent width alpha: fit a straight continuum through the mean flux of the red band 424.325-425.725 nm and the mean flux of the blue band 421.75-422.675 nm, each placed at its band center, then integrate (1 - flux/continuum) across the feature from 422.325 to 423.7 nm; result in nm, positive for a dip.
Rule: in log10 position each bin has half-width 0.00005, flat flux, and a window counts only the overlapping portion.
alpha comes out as 0.10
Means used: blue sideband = 9.48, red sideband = 10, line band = 8.97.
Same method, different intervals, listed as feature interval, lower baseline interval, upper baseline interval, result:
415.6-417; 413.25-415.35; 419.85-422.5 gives 0.001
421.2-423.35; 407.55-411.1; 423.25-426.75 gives 0.041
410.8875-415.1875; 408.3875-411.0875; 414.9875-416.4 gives -0.314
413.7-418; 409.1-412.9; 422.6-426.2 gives -0.087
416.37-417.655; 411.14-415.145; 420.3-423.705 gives 0.023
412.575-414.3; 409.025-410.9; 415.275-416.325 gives -0.078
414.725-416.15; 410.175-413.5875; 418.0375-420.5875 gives -0.070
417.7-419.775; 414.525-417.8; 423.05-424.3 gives 0.113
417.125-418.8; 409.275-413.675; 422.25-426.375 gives 0.033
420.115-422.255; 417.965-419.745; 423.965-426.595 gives -0.012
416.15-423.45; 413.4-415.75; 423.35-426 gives 0.241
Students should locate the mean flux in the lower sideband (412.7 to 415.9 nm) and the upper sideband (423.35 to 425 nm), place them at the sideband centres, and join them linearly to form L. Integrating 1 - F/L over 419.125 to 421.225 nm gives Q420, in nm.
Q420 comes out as 0.06 nm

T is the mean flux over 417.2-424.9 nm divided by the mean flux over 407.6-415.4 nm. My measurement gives 1.0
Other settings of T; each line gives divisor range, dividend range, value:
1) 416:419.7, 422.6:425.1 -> 1.03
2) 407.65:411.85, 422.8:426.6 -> 1.12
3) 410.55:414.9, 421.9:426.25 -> 1.01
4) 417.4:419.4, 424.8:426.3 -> 1.09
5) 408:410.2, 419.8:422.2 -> 1.13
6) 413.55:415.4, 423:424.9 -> 1.06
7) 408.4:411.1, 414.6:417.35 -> 1.14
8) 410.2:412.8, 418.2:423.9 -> 1.01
